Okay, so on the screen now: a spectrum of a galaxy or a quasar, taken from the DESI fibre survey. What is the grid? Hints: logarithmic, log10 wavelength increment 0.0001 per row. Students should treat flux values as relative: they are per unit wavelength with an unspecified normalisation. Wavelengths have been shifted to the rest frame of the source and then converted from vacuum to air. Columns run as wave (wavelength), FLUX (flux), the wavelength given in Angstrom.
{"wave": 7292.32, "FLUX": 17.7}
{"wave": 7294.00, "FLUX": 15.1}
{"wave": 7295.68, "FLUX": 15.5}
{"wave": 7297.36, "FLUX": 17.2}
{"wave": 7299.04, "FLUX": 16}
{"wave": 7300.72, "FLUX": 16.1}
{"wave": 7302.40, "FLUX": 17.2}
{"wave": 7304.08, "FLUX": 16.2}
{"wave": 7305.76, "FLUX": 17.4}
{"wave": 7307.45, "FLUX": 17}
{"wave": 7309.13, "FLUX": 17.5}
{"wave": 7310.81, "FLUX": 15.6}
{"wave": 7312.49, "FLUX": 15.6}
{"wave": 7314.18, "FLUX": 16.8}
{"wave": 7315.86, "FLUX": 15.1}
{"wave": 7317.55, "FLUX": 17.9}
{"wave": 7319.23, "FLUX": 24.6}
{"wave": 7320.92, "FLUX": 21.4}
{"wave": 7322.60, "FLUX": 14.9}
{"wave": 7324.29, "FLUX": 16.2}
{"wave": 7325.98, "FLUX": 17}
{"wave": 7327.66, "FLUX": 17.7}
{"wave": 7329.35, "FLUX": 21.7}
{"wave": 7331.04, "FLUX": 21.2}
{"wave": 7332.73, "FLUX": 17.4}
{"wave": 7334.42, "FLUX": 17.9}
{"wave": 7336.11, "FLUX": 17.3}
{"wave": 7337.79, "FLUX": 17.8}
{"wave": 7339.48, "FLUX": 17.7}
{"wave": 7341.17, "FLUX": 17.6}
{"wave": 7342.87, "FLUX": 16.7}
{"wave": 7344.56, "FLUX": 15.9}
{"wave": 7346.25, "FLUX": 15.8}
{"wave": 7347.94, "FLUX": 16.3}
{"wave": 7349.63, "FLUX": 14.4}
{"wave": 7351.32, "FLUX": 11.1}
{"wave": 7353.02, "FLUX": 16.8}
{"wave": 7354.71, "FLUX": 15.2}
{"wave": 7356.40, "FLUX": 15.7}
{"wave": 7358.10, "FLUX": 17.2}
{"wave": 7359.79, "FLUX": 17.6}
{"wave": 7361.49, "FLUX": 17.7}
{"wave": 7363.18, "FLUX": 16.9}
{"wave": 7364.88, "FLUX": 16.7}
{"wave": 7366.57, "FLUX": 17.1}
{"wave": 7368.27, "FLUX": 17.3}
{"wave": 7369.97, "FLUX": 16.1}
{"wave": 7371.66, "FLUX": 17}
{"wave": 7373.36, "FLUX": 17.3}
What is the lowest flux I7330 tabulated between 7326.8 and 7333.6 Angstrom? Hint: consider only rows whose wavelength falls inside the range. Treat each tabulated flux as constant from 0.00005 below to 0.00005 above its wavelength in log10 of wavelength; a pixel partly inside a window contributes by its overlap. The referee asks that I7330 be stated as 17.4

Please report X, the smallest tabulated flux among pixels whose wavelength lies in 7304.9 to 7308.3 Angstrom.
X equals 17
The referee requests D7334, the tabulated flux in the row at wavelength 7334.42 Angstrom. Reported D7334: 17.9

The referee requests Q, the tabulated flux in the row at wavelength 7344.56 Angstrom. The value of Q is 15.9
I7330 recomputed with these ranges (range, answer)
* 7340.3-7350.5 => 14.4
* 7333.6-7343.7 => 16.7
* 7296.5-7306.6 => 16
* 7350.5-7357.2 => 11.1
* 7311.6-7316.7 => 15.1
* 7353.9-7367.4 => 15.2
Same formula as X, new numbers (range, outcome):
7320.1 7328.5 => 14.9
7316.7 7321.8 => 17.9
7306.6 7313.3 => 15.6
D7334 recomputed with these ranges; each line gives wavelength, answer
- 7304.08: 16.2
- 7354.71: 15.2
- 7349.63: 14.4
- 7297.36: 17.2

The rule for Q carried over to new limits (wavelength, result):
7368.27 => 17.3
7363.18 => 16.9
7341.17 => 17.6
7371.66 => 17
